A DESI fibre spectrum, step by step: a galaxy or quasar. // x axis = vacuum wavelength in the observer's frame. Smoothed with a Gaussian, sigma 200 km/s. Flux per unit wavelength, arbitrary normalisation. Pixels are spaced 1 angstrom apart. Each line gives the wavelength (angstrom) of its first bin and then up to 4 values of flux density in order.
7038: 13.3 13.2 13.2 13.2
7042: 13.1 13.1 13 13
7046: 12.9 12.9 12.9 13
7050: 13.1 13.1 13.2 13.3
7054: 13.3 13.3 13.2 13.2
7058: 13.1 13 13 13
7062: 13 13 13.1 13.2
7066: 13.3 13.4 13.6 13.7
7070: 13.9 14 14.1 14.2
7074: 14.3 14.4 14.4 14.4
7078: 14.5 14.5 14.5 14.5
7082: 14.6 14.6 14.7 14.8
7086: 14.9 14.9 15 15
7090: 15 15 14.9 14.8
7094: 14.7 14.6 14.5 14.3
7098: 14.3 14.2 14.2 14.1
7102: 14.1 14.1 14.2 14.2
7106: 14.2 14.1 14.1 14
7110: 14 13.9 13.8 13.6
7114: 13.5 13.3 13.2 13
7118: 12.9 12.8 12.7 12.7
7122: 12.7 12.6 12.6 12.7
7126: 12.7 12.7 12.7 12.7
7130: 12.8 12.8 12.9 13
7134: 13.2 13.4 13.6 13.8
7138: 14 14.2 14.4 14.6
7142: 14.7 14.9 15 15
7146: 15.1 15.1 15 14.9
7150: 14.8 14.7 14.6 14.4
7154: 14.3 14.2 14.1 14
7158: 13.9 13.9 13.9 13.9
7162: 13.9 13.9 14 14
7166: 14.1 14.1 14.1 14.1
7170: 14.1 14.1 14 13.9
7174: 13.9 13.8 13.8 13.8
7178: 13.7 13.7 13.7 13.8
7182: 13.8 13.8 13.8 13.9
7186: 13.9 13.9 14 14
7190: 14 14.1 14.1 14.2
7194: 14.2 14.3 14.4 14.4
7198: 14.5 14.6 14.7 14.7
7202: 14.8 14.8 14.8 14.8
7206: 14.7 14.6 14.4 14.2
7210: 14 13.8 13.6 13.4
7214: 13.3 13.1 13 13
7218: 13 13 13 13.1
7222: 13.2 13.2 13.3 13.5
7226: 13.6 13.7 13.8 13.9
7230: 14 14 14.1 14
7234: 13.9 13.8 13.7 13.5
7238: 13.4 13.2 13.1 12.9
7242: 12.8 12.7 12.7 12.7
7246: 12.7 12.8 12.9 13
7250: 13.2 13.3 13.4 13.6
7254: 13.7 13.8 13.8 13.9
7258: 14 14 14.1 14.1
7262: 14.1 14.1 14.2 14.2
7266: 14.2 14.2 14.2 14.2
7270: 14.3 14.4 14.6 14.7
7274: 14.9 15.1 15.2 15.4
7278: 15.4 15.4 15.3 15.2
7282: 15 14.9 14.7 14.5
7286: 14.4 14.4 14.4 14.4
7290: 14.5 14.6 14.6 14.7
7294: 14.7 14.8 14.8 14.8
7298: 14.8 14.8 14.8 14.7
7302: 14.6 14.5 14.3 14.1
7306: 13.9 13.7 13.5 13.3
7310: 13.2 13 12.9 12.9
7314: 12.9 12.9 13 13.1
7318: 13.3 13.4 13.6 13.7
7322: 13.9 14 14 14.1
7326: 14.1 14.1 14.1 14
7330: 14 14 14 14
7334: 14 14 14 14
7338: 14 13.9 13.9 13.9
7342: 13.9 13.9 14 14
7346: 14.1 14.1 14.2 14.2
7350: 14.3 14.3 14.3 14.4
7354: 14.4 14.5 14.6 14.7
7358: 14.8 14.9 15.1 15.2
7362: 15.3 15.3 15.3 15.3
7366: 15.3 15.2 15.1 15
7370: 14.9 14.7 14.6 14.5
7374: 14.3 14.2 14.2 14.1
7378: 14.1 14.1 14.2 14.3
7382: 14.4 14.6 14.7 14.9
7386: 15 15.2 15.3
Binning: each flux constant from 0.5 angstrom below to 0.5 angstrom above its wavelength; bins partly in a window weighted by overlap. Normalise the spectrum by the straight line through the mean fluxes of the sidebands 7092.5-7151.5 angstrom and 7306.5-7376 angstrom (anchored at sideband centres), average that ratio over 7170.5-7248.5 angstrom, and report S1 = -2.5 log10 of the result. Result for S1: 0.01 mag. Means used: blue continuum 13.8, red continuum 14.1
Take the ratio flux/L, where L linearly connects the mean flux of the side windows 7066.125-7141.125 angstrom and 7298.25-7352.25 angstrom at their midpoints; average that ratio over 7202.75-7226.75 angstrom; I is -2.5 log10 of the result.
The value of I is 0.02 mag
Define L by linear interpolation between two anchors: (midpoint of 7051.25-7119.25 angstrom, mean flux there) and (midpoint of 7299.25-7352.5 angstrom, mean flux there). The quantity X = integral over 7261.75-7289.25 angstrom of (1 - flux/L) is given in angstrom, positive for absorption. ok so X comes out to -1.51 angstrom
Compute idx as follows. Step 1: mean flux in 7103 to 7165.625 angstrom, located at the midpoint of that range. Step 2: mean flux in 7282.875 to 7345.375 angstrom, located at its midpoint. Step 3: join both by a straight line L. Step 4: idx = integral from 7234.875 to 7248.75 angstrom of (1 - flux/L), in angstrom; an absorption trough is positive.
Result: 0.88 angstrom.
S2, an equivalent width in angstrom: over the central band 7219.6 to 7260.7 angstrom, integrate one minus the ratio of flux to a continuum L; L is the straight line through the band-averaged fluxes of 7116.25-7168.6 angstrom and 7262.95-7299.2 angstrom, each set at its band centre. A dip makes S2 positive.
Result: 2.8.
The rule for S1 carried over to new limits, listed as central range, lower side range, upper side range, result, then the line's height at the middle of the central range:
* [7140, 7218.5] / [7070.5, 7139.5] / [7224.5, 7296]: -0.01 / 14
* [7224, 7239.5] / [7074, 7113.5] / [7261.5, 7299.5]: 0.07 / 14.6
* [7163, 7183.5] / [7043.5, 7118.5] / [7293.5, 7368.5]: 0.01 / 14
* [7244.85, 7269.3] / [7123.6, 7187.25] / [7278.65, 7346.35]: 0.03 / 14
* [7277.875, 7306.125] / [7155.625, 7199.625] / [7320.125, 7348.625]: -0.05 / 14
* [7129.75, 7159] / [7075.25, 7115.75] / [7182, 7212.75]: 0.01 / 14.3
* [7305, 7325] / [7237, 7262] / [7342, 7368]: 0.06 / 14.1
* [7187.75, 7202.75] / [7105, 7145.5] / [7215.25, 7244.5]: -0.07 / 13.4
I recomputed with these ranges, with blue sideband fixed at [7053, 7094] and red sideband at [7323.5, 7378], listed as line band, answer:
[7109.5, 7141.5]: 0.07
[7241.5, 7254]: 0.10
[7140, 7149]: -0.06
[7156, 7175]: 0.01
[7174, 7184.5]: 0.03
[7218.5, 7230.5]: 0.06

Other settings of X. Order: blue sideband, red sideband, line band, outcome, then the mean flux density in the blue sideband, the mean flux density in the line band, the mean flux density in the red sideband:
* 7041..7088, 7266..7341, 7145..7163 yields -0.7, 13.7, 14.4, 14.2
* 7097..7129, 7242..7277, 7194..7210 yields -1.0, 13.5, 14.6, 13.9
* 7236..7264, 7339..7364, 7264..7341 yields -1.5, 13.4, 14.2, 14.4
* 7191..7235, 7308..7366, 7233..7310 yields -0.7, 13.9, 14.1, 14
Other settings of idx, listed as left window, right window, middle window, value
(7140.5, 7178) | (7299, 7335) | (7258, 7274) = -0.36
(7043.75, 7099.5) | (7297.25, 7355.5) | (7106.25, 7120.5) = 0.41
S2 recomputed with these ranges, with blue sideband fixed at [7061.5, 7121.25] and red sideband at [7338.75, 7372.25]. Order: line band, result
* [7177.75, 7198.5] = 0.35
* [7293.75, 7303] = -0.18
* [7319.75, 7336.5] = 0.63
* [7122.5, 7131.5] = 0.91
